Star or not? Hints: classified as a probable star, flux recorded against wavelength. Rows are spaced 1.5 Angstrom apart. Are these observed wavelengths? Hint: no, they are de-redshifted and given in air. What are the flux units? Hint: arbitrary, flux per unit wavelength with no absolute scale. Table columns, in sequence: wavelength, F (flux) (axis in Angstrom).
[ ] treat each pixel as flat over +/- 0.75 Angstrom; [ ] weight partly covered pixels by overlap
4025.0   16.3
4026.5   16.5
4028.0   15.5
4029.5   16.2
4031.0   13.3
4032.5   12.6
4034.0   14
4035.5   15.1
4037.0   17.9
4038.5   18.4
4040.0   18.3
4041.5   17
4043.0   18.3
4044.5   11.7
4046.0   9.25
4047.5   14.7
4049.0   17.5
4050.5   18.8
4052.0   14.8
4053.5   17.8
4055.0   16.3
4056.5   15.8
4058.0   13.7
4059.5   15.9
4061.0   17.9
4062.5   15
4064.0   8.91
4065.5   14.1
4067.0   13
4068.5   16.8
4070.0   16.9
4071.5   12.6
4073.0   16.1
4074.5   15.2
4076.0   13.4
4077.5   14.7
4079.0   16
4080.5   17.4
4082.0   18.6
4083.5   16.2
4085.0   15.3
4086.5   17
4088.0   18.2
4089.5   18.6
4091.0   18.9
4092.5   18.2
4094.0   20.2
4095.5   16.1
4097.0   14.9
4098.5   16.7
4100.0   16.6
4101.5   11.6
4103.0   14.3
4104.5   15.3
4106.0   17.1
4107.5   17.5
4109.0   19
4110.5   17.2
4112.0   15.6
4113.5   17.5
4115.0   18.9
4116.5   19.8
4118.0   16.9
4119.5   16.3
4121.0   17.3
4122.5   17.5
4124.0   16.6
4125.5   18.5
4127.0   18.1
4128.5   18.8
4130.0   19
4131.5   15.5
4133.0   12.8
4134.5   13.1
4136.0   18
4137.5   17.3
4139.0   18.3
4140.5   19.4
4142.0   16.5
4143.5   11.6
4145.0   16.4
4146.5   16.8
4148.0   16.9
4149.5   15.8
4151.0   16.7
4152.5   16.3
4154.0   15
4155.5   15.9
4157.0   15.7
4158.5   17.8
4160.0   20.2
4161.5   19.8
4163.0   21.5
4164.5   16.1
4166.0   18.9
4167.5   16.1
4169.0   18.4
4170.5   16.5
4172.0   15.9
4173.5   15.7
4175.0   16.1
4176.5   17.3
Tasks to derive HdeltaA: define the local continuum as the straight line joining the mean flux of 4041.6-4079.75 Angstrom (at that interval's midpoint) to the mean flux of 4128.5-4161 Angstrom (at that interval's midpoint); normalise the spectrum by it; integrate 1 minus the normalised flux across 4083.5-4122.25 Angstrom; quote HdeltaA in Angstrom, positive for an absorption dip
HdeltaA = -3.0 Angstrom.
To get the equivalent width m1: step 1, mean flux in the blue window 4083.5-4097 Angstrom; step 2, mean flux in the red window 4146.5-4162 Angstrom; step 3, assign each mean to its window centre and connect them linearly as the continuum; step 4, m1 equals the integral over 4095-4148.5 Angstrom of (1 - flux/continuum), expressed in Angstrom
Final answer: 1.9 Angstrom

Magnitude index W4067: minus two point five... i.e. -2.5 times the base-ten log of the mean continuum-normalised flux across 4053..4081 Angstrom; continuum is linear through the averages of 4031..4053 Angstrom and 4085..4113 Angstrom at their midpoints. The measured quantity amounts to 0.07 mag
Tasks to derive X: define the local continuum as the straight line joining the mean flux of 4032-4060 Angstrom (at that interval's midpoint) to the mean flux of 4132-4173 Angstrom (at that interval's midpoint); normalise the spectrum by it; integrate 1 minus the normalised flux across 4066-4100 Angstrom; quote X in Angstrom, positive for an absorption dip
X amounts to -0.7 Angstrom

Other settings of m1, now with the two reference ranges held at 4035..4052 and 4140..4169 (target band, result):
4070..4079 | 0.9 Angstrom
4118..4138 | 0.0 Angstrom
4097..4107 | 0.8 Angstrom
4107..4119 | -0.8 Angstrom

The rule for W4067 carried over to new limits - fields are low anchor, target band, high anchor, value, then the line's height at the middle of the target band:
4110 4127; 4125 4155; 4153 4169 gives 0.069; 17.6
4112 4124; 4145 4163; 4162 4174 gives 0.021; 17.5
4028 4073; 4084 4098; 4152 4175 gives -0.094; 16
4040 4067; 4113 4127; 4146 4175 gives -0.085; 16.4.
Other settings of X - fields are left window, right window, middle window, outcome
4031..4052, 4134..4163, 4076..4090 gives -0.53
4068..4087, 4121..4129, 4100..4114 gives 0.78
